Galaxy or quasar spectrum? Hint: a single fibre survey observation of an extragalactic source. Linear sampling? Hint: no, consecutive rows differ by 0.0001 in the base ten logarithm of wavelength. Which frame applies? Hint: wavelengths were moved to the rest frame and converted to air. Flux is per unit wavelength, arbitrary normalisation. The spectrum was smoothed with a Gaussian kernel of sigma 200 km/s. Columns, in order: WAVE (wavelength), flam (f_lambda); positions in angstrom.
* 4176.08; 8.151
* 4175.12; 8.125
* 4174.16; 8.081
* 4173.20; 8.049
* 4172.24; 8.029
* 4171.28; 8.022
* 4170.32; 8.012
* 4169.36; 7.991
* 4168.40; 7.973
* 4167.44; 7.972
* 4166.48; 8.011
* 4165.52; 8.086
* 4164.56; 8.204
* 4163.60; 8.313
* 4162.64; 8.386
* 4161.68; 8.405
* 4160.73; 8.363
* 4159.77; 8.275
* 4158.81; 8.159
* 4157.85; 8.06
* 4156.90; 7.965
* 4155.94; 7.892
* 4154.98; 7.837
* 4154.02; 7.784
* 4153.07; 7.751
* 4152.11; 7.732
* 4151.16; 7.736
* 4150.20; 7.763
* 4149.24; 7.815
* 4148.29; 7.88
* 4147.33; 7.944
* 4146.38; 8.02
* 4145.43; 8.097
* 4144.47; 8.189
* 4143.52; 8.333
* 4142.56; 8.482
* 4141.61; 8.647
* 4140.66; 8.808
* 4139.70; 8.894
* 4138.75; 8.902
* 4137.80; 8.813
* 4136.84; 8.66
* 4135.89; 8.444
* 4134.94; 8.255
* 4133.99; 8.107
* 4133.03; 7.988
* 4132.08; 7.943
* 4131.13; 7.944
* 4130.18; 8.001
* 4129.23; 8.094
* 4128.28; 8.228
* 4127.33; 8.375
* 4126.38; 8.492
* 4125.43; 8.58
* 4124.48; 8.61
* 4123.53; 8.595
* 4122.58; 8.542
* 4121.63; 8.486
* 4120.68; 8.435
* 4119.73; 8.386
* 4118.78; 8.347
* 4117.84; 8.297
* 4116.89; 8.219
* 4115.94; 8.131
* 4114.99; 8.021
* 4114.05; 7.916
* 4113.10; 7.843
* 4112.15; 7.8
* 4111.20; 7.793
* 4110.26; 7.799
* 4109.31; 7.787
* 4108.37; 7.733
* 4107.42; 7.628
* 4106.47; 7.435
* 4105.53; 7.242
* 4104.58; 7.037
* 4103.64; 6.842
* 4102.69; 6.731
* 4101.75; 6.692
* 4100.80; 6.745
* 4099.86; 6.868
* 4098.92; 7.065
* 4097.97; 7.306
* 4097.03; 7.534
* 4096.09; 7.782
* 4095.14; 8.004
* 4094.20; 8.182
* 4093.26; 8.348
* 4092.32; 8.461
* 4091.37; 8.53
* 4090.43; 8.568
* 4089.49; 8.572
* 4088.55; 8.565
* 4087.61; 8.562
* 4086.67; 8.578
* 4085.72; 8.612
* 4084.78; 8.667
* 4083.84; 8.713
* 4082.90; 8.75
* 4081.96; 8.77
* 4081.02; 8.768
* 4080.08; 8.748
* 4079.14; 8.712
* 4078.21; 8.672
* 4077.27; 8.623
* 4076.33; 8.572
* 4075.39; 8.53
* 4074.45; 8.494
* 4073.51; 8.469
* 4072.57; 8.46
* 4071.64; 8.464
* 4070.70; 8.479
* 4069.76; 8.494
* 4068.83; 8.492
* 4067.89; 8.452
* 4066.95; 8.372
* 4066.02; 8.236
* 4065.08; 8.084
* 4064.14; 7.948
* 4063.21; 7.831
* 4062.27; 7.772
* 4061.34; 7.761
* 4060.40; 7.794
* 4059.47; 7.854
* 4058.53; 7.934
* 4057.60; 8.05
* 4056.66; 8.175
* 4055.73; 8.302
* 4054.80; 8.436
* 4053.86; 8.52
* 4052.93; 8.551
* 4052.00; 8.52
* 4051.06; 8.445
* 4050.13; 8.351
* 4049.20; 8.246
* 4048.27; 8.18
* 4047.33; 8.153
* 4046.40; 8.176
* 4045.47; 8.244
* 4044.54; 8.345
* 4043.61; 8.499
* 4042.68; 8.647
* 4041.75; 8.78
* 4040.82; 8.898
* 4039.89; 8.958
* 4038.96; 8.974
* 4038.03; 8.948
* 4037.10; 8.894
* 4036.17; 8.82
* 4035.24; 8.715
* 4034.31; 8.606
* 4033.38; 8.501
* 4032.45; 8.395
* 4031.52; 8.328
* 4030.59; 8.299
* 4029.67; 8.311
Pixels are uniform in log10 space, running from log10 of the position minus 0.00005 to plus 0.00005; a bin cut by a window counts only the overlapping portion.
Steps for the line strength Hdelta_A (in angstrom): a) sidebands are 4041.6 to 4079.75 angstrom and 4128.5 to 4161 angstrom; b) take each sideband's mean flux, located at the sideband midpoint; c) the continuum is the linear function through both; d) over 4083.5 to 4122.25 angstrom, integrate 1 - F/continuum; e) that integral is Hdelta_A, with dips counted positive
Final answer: 1.6 angstrom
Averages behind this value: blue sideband 8.32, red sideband 8.16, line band 7.91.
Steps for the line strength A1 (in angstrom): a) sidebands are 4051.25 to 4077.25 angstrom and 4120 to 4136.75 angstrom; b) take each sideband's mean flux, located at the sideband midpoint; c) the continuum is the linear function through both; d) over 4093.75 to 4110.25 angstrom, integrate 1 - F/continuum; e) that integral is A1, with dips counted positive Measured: 1.9 angstrom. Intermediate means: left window 8.27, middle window 7.34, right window 8.31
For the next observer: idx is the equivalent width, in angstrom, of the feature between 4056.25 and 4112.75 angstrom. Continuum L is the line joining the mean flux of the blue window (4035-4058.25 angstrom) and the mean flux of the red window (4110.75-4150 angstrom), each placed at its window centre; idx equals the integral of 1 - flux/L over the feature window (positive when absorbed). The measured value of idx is 2.28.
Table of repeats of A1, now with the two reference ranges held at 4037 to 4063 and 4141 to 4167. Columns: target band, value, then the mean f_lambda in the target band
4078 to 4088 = -0.5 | 8.69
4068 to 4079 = -0.3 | 8.53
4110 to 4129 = -0.2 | 8.25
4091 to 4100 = 0.4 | 7.83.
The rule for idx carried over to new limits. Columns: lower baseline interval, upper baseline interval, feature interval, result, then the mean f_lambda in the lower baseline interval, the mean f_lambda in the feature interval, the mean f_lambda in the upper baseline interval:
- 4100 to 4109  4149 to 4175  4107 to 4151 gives -4.2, 7.12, 8.22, 8.03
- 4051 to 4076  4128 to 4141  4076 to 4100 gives -0.2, 8.25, 8.35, 8.36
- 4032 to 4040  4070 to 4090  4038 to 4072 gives 1.4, 8.74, 8.33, 8.61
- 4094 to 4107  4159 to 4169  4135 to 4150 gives -1.0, 7.23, 8.38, 8.19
